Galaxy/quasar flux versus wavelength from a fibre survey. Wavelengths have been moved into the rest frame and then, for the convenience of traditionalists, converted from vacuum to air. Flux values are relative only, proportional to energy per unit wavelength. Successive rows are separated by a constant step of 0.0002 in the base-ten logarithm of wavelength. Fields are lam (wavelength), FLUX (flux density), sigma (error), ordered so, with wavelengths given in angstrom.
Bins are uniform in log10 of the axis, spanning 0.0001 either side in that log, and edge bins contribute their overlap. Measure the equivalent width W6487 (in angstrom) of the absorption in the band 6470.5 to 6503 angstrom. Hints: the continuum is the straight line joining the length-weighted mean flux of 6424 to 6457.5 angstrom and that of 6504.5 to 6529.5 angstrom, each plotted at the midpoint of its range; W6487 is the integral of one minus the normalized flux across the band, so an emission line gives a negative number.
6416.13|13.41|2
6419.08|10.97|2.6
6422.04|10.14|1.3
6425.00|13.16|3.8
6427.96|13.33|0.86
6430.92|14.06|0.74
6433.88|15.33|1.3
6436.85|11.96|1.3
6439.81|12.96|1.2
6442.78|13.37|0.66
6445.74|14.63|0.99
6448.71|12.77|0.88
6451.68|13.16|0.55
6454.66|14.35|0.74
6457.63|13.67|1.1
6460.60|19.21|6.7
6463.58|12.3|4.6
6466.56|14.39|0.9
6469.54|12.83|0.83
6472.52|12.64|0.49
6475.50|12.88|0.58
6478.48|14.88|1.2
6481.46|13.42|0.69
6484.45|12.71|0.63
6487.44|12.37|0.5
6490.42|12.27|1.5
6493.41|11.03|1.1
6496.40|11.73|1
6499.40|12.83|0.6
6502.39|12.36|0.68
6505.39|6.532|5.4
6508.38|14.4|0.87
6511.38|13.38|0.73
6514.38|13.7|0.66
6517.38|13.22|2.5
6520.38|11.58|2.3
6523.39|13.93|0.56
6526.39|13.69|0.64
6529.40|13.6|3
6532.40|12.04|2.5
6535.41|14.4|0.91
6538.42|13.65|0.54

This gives 1.1 angstrom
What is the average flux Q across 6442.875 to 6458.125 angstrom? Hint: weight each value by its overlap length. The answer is 13.7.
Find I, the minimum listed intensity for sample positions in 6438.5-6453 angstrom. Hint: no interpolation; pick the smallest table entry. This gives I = 12.77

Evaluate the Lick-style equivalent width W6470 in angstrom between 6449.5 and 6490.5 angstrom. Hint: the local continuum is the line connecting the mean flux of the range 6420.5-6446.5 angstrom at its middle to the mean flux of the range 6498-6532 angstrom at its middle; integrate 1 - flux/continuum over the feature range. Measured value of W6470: -2.4 angstrom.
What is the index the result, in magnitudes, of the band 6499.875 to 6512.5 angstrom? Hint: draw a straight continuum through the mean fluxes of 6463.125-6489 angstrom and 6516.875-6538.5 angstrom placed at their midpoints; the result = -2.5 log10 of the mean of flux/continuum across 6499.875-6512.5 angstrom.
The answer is 0.13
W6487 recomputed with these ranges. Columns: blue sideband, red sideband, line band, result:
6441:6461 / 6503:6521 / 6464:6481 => 0.0 angstrom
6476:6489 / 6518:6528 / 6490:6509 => 2.6 angstrom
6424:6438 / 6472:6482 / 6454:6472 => -1.1 angstrom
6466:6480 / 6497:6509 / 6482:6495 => 0.2 angstrom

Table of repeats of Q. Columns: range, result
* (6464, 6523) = 12.6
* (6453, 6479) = 14.1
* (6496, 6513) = 11.9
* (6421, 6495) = 13.4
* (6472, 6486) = 13.3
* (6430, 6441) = 13.6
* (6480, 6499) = 12.3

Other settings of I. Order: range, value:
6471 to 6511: 6.532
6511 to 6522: 11.58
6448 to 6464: 12.3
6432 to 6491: 11.96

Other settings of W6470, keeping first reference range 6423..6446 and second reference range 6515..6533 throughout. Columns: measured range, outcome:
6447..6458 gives -0.1 angstrom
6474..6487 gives -0.1 angstrom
